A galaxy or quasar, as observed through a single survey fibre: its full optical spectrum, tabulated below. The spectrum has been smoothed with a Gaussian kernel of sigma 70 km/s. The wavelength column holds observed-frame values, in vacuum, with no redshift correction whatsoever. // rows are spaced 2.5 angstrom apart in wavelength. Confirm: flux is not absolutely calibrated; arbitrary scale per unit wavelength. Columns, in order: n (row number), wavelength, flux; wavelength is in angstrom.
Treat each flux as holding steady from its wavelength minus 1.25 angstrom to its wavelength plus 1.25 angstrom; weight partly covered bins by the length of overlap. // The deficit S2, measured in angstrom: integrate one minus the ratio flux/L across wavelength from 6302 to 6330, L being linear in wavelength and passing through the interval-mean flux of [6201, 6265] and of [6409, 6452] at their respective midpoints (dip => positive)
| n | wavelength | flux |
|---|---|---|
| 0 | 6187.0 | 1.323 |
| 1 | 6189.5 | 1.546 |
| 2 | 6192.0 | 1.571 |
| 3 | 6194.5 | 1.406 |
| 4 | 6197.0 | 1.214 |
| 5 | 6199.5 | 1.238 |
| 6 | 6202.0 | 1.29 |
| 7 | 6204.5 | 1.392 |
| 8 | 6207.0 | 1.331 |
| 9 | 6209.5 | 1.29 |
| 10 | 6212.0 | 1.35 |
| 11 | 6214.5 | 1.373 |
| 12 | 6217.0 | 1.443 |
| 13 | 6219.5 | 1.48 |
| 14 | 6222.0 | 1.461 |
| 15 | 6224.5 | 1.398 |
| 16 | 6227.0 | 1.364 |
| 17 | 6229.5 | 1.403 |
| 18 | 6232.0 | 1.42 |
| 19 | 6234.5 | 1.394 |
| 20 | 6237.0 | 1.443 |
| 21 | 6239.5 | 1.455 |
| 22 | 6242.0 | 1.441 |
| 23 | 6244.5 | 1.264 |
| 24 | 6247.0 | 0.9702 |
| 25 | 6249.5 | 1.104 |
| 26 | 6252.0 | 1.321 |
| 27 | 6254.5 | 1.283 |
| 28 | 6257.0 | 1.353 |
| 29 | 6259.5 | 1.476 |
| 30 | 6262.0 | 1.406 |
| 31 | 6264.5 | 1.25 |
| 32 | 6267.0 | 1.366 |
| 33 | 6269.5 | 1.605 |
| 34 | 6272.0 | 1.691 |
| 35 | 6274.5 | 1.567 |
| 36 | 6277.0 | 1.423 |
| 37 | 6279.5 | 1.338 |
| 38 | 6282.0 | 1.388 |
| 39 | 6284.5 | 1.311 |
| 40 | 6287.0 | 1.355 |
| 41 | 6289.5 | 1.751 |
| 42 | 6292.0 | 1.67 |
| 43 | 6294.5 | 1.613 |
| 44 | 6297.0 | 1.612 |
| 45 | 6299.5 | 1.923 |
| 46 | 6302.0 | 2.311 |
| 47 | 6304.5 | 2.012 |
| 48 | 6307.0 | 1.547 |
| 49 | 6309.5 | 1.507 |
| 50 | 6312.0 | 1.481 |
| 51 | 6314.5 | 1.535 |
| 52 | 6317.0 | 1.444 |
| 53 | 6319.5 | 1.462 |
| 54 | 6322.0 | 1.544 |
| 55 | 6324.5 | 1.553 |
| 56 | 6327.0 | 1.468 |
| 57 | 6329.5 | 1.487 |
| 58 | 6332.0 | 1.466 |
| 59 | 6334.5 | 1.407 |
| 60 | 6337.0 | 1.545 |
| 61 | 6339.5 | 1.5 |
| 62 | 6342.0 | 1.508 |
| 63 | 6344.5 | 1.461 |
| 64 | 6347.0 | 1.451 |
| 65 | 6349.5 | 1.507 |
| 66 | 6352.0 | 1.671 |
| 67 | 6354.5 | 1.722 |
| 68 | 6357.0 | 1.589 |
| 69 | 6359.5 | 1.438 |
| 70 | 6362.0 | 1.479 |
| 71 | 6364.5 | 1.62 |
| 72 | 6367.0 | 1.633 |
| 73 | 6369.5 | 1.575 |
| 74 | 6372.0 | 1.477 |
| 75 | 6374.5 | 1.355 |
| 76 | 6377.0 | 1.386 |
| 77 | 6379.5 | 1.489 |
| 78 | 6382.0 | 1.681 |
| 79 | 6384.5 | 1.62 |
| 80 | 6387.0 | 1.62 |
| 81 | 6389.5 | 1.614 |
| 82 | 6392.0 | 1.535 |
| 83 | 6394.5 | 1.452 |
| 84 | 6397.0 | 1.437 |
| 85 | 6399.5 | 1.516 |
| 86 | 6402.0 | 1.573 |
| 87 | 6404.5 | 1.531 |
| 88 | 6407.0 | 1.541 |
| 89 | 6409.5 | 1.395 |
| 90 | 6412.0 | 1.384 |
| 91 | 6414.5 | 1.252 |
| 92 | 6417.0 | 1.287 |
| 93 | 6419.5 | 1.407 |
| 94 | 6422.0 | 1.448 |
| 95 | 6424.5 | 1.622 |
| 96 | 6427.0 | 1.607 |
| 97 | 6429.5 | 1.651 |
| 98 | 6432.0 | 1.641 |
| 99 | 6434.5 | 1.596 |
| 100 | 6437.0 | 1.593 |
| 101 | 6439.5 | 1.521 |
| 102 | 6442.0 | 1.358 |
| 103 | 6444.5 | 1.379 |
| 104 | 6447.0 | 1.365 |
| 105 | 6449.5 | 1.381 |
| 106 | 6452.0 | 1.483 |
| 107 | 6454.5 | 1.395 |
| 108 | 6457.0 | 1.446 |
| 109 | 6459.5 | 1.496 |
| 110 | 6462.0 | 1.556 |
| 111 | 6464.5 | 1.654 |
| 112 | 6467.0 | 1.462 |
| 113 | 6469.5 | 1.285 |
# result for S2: -3.7 angstrom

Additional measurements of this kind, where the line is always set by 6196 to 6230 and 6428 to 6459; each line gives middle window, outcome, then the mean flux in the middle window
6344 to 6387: -3.0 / 1.54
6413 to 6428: 0.4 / 1.43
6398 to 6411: -0.4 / 1.51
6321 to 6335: -0.7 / 1.49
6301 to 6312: -3.0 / 1.79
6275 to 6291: -0.5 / 1.44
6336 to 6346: -0.5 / 1.5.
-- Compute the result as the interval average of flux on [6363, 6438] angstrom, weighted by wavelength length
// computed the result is 1.52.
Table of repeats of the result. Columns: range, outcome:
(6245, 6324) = 1.5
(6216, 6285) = 1.39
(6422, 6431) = 1.6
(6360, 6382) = 1.51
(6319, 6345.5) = 1.49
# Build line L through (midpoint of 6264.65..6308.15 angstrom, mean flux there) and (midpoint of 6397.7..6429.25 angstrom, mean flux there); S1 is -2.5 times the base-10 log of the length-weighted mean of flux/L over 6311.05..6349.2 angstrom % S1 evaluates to 0.051 mag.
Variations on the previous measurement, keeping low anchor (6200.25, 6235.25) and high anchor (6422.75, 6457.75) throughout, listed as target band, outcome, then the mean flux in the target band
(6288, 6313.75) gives -0.212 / 1.73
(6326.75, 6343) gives -0.028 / 1.48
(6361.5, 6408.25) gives -0.044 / 1.53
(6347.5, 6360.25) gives -0.091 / 1.58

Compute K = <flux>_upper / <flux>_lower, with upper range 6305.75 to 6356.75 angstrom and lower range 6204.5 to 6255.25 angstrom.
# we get 1.12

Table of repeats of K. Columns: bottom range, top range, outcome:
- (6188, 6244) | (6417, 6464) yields 1.07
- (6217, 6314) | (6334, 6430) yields 1.02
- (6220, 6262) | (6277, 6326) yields 1.18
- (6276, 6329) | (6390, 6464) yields 0.94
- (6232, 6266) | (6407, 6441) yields 1.13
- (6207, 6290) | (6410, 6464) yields 1.06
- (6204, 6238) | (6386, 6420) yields 1.05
